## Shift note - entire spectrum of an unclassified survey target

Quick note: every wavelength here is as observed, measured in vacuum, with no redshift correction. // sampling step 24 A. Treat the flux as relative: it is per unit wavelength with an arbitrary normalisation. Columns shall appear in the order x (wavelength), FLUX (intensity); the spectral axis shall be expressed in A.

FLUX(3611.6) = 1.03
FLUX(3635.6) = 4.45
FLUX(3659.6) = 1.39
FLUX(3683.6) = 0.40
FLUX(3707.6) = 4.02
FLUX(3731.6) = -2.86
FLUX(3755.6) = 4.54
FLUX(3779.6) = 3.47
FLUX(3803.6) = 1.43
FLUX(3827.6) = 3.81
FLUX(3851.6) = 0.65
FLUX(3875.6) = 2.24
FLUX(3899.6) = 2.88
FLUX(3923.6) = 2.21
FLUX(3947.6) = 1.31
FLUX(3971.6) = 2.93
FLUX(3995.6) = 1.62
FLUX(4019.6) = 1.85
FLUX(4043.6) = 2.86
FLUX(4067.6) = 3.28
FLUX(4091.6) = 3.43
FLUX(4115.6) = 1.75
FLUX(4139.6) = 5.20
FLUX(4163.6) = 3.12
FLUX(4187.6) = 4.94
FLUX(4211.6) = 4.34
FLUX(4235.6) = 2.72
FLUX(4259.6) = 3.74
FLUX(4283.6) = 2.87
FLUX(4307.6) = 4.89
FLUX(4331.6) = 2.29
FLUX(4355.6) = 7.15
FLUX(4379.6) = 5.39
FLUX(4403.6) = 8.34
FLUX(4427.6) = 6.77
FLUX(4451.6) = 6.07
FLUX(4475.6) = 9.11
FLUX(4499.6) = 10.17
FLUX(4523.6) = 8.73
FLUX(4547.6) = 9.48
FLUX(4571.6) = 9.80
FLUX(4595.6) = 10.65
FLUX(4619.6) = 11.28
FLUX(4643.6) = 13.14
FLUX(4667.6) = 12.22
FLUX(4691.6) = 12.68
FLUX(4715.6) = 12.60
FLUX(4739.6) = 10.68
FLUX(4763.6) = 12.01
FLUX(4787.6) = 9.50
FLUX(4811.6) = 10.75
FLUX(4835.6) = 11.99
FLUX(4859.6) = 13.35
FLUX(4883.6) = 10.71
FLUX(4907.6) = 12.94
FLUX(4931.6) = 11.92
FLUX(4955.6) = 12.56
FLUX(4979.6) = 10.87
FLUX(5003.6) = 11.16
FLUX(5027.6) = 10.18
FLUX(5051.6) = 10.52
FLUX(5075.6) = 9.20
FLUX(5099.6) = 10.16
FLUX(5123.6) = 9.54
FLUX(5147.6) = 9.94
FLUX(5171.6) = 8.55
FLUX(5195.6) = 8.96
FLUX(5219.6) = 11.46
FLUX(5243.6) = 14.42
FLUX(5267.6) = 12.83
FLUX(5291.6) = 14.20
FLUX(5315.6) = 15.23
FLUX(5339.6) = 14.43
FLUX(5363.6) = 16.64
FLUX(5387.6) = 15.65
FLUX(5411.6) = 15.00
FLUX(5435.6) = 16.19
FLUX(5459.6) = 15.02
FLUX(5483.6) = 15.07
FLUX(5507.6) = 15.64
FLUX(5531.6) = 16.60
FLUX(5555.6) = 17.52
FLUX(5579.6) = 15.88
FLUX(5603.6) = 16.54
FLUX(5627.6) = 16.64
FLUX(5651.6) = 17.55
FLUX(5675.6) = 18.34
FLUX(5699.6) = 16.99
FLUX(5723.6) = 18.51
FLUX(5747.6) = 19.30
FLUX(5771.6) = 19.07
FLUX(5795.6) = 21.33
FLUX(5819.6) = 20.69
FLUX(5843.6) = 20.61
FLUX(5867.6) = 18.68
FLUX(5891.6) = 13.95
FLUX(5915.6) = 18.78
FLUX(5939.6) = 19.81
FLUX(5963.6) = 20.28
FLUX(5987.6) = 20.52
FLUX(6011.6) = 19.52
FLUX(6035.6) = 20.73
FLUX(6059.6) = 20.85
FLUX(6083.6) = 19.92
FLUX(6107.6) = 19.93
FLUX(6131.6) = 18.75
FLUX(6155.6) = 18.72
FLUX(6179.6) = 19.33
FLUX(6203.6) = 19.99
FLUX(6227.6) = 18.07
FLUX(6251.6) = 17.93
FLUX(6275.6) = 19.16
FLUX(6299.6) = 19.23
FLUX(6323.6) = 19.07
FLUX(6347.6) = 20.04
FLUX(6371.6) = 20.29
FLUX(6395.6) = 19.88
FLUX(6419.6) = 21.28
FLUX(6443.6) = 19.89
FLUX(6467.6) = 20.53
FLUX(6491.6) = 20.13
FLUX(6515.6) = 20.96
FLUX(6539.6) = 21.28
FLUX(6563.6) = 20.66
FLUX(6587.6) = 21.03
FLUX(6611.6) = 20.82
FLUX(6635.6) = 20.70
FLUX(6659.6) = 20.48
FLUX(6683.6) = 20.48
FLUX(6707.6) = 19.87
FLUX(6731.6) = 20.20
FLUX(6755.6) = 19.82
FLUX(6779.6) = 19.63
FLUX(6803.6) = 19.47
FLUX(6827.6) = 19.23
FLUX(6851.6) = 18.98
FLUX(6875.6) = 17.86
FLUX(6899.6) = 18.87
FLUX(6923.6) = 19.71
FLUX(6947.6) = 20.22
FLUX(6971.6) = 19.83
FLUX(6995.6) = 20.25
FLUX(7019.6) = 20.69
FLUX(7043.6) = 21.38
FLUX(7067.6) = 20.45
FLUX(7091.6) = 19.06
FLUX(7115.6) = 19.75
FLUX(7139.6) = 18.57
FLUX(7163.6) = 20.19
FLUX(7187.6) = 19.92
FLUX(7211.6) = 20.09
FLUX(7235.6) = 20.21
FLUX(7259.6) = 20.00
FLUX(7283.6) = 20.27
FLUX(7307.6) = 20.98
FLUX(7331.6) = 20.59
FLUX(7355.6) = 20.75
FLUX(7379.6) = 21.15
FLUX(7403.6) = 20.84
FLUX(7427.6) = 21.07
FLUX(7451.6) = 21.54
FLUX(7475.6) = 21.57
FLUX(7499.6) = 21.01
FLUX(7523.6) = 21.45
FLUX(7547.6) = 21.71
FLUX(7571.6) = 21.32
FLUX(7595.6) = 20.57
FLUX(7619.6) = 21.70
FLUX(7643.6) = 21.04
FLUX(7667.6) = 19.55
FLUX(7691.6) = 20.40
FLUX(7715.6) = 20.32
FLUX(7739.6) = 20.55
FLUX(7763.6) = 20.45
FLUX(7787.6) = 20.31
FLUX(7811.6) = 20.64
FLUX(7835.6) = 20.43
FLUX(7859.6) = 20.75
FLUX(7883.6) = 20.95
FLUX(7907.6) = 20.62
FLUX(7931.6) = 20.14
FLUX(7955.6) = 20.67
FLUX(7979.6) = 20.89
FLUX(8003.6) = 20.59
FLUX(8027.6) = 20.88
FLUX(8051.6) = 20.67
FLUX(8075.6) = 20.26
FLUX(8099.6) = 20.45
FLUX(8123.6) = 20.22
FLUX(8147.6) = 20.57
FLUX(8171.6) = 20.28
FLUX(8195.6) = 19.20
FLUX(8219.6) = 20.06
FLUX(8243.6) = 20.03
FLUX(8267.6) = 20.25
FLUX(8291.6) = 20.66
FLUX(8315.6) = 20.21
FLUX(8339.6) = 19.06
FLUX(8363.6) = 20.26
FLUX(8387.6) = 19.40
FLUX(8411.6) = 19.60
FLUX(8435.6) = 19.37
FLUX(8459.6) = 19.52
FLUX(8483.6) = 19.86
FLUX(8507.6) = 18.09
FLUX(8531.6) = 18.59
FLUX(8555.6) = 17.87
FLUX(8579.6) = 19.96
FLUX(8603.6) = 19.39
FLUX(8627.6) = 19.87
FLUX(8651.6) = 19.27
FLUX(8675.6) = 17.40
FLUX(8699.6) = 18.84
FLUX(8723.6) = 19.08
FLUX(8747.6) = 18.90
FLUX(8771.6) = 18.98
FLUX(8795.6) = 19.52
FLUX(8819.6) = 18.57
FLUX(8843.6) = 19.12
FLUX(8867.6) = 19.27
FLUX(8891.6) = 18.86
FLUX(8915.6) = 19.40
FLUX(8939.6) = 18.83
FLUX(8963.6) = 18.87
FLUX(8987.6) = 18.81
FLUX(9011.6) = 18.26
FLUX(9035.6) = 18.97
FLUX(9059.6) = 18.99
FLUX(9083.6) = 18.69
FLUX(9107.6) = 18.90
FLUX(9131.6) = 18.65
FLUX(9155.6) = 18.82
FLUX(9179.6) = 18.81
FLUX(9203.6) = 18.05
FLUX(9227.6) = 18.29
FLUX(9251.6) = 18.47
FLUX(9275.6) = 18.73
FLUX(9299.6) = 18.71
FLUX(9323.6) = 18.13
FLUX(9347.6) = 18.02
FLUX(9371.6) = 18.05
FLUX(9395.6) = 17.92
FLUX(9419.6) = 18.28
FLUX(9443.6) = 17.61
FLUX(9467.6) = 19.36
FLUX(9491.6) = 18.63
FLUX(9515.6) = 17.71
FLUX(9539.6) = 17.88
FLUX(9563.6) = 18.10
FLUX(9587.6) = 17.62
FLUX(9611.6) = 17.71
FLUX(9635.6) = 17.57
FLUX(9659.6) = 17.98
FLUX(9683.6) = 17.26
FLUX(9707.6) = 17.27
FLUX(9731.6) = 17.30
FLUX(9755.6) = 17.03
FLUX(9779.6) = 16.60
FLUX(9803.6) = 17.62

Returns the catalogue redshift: 0.000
